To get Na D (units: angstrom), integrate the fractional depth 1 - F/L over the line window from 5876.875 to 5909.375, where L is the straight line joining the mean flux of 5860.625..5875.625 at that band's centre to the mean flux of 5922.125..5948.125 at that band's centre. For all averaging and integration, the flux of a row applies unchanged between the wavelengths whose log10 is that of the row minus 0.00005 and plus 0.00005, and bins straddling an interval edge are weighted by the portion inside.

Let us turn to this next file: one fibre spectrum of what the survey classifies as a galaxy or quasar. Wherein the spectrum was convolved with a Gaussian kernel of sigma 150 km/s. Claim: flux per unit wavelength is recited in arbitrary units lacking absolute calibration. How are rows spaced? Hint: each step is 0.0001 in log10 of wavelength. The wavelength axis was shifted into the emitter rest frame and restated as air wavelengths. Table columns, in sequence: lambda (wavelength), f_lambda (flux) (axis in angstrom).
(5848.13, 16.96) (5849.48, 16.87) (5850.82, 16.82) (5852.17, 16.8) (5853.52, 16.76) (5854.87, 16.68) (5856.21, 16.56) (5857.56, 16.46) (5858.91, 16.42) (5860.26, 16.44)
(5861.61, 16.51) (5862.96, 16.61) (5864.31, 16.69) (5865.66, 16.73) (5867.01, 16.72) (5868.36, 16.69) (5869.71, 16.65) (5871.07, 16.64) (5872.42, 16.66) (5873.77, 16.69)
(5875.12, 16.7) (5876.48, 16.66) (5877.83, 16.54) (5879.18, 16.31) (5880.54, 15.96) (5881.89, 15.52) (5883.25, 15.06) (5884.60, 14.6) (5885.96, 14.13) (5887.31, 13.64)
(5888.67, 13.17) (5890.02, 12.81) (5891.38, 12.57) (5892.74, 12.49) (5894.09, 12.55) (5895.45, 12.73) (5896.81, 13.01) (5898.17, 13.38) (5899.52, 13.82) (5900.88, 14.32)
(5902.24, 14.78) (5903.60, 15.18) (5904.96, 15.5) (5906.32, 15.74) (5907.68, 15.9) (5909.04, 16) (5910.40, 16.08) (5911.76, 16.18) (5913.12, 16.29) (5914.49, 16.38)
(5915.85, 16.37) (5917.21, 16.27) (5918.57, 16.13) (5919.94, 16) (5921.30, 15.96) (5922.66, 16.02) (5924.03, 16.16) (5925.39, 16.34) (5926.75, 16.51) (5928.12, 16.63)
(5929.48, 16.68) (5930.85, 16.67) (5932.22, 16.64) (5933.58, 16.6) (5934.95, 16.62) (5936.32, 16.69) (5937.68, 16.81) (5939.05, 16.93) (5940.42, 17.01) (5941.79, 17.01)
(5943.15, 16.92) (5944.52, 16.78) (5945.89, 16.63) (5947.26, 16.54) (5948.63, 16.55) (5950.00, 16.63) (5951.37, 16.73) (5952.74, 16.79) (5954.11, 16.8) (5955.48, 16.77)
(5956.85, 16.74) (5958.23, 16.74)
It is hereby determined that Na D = 4.4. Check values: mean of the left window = 16.7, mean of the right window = 16.6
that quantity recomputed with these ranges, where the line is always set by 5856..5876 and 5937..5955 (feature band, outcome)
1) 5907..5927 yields 0.66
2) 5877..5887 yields 0.75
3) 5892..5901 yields 1.92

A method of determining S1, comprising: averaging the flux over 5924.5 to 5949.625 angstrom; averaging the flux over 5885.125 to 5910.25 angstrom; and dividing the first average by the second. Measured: 1.19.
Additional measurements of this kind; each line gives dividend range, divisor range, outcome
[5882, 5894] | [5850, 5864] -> 0.82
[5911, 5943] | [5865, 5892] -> 1.06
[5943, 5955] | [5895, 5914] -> 1.12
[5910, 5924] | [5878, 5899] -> 1.16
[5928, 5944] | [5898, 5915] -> 1.09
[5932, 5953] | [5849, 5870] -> 1.01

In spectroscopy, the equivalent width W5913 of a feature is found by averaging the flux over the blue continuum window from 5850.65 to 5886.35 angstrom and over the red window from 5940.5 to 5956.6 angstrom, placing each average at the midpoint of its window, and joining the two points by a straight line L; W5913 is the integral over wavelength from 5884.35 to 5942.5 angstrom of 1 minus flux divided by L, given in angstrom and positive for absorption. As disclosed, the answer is 4.18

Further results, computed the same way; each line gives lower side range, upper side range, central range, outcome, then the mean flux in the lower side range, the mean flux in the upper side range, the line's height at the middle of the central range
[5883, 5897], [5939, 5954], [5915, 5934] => -1.2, 13.3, 16.8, 15.4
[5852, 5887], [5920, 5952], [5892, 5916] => 2.4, 16.3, 16.6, 16.4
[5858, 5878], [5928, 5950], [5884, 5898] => 2.9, 16.6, 16.7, 16.7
